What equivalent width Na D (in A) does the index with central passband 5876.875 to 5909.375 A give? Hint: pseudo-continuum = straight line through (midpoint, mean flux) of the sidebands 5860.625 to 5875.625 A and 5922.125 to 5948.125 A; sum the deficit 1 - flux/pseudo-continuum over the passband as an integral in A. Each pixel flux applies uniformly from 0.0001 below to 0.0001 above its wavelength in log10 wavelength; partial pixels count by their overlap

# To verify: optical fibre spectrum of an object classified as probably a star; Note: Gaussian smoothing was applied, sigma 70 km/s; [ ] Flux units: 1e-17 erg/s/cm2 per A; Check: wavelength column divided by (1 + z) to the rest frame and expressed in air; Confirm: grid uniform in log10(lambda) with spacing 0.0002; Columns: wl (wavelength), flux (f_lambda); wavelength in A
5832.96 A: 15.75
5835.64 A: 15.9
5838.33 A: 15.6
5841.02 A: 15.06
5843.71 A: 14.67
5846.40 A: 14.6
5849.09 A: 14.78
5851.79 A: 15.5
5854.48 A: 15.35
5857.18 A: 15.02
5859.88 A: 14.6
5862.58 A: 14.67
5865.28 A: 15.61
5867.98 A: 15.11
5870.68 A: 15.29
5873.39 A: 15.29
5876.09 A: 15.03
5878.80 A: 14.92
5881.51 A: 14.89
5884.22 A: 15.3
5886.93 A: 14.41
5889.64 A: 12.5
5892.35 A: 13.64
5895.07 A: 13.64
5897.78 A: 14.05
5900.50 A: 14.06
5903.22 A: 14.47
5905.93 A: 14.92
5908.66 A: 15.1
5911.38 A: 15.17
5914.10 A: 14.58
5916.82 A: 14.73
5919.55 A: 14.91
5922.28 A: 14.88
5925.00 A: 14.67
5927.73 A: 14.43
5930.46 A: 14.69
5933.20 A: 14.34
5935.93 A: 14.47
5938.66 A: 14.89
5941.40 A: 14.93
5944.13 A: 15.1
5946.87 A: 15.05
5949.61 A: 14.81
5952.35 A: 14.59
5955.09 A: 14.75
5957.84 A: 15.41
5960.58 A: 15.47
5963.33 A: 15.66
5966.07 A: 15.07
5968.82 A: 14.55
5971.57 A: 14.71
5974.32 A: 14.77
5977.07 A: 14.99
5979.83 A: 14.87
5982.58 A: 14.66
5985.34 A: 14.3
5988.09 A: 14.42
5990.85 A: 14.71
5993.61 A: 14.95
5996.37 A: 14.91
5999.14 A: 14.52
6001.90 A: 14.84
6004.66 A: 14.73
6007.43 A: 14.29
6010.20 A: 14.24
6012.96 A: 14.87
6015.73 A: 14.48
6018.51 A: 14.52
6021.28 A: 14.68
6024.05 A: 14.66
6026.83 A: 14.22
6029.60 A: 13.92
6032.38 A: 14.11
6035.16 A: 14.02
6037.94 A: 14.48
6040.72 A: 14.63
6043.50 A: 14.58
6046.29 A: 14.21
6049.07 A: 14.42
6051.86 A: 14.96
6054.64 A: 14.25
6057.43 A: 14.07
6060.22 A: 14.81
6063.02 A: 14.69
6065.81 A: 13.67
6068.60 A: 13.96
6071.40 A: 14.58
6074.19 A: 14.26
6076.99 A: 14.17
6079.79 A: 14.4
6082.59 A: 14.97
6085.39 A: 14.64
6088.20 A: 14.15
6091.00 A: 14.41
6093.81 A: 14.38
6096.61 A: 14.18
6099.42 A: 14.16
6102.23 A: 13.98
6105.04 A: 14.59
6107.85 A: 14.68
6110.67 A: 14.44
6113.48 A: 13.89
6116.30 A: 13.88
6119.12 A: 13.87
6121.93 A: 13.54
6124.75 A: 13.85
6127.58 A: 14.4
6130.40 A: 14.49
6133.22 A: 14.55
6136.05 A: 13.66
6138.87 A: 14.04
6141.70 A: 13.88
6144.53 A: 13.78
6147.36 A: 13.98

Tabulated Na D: 1.5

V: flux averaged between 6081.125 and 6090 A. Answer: 14.6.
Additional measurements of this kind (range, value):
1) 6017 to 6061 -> 14.4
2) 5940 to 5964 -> 15.1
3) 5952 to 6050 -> 14.6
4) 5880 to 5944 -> 14.5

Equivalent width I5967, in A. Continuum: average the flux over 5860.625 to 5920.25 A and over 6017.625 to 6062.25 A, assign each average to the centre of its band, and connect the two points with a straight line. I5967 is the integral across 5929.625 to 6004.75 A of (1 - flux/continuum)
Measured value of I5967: -1.57 A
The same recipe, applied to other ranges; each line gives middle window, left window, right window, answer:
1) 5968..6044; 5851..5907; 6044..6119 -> -0.5 A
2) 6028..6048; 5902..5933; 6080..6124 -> 0.2 A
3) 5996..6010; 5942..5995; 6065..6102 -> 0.1 A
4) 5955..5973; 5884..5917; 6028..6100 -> -1.0 A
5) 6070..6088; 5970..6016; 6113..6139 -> -0.3 A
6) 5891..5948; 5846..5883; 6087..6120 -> 1.0 A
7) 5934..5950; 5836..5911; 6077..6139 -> -0.3 A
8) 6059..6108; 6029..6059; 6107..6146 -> -0.5 A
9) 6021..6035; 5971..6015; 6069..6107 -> 0.3 A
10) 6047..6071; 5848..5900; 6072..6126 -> -0.1 A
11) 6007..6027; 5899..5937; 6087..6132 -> -0.1 A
